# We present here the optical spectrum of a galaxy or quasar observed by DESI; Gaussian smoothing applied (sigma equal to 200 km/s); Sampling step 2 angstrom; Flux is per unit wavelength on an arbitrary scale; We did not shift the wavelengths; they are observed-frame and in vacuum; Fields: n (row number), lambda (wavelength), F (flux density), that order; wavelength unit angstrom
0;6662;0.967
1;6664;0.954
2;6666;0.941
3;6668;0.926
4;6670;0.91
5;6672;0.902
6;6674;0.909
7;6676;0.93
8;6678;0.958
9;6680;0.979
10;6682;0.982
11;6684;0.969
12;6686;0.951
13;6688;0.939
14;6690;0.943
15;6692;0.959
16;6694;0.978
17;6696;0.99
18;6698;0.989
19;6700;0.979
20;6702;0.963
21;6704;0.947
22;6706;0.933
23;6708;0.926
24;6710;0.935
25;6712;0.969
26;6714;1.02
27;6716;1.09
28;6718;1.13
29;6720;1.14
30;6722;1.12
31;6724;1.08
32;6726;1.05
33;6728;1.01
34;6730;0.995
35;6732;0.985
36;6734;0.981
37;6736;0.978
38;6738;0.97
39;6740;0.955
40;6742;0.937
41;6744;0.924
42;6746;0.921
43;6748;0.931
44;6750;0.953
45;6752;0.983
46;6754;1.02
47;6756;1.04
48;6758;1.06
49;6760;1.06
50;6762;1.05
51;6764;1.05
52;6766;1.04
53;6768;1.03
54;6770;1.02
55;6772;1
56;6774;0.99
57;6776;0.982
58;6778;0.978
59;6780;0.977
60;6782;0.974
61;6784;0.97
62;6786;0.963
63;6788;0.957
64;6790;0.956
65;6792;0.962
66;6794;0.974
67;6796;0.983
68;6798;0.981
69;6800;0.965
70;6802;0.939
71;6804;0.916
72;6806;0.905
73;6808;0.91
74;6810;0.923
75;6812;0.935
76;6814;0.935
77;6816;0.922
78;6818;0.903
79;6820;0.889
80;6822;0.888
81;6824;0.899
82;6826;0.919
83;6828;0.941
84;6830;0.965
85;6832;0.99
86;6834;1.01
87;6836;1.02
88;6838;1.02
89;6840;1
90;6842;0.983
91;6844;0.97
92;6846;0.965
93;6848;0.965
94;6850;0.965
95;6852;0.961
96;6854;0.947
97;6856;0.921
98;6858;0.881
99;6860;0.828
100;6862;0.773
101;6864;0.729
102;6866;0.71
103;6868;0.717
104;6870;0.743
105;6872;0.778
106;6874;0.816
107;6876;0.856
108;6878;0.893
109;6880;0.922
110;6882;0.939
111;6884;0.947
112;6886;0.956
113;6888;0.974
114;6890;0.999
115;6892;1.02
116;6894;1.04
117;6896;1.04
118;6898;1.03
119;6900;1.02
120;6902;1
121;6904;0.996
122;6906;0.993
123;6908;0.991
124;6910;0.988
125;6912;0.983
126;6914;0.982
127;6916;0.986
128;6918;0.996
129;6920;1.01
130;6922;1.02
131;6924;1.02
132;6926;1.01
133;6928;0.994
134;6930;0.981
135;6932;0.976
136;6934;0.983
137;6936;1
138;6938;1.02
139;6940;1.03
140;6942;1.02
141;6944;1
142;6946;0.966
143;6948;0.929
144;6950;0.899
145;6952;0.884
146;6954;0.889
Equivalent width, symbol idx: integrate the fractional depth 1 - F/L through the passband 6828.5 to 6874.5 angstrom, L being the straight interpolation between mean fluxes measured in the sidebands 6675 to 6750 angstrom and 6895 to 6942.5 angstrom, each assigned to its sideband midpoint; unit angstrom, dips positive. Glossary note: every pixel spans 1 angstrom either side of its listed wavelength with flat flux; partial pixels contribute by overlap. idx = 4.5 angstrom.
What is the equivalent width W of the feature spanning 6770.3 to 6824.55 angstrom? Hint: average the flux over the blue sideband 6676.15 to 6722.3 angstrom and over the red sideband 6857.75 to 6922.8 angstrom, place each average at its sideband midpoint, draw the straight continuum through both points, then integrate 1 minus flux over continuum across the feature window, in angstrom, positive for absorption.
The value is 0.4 angstrom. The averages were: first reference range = 0.988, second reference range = 0.926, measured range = 0.949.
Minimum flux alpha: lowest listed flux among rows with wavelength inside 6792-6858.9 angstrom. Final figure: 0.881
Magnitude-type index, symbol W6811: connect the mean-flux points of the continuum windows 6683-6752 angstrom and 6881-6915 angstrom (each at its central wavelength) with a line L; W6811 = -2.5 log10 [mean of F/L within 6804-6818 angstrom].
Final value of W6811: 0.08 mag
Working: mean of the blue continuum 0.986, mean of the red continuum 0.994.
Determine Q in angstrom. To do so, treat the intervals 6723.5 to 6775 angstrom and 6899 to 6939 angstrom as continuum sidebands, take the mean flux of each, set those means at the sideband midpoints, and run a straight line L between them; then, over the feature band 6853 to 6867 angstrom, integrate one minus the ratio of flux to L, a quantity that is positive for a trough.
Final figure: 2.40 angstrom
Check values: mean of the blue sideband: 1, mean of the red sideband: 0.997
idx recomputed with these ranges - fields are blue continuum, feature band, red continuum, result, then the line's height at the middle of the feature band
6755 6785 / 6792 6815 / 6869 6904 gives 1.2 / 0.994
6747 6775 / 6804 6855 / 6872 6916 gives 2.2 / 0.991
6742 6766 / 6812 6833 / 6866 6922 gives 1.0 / 0.973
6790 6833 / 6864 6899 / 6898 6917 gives 2.9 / 0.979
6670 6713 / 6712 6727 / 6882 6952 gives -1.9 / 0.958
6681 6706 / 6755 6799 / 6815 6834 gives -2.7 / 0.942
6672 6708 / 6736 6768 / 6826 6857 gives -1.0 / 0.963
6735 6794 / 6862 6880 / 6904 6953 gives 3.6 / 0.986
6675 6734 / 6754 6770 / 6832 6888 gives -1.4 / 0.959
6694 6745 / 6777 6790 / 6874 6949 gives 0.3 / 0.994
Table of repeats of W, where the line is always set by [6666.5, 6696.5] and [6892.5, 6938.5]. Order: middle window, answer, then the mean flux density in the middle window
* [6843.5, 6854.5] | 0.3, 0.962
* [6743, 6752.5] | 0.2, 0.94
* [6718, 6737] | -1.7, 1.04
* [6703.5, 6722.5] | -1.3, 1.02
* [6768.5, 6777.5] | -0.3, 0.999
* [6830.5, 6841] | -0.2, 1.01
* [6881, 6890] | 0.3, 0.959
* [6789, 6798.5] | 0.0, 0.971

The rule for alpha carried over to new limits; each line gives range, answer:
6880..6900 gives 0.922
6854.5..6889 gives 0.71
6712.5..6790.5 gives 0.921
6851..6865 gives 0.729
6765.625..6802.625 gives 0.939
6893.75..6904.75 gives 0.996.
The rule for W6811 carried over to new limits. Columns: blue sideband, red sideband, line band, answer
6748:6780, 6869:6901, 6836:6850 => -0.02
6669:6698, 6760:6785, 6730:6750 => 0.03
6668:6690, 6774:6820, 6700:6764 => -0.06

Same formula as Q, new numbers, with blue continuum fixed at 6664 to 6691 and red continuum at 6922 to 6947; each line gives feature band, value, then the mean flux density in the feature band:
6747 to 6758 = -0.4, 0.992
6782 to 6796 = 0.0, 0.966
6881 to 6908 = -0.1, 0.996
